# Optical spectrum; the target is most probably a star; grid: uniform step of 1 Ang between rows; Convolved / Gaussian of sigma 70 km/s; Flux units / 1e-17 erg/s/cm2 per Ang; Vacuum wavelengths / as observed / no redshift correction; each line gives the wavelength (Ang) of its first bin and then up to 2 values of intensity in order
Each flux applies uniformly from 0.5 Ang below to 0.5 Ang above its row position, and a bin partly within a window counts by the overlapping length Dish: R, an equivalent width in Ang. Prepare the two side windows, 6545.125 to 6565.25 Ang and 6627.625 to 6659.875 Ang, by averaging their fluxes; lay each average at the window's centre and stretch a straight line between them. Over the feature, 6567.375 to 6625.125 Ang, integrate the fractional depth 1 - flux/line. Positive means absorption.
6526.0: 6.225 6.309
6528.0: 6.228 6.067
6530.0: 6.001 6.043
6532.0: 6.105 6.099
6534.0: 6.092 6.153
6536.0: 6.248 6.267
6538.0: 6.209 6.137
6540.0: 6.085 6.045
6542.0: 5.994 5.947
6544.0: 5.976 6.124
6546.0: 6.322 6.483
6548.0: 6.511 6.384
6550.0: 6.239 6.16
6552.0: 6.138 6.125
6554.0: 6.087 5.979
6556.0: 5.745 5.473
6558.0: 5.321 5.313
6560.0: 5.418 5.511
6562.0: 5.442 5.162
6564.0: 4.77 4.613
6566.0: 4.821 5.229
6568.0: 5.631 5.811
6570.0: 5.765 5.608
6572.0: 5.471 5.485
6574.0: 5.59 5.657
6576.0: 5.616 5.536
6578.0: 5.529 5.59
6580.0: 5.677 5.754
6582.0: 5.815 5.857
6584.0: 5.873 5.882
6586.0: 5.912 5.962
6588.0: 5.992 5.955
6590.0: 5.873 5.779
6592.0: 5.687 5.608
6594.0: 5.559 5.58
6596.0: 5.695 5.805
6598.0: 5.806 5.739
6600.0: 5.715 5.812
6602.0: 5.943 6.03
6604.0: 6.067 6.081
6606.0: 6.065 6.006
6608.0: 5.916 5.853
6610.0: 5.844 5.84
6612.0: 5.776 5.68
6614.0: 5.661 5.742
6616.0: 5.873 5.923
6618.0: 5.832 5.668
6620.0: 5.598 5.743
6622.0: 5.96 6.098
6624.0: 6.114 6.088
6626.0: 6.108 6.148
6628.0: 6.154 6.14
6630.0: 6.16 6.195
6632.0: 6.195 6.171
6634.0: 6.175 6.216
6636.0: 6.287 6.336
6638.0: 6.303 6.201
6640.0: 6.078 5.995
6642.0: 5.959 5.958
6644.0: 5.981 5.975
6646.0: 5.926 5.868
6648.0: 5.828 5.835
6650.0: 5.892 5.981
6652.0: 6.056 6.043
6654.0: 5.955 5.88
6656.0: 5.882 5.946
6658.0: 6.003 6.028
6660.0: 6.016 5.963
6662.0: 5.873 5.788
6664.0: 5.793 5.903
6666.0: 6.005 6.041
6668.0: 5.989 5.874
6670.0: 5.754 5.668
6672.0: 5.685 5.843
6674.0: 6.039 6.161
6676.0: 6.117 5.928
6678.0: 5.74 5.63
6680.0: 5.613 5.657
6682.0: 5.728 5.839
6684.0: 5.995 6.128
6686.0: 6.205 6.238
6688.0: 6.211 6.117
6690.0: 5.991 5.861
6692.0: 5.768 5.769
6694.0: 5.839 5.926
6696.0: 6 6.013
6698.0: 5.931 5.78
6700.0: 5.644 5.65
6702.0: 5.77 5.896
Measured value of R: 1.1 Ang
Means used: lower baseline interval 5.78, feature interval 5.79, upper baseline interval 6.05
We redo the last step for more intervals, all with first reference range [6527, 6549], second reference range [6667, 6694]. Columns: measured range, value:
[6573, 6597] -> 1.3 Ang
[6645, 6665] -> 0.1 Ang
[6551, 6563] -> 0.9 Ang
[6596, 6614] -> 0.5 Ang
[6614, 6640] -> -0.2 Ang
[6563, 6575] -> 1.5 Ang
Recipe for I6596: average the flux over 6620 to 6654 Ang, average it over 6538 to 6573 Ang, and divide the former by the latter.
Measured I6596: 1.05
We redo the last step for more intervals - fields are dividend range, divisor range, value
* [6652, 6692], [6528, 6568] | 1.01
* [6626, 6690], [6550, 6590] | 1.06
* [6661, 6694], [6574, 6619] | 1.02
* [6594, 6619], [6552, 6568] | 1.07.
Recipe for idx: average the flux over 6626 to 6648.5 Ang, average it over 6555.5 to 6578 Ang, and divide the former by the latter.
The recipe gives 1.1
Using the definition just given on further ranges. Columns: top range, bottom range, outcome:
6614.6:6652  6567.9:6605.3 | 1.05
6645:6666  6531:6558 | 0.97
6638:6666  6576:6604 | 1.03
